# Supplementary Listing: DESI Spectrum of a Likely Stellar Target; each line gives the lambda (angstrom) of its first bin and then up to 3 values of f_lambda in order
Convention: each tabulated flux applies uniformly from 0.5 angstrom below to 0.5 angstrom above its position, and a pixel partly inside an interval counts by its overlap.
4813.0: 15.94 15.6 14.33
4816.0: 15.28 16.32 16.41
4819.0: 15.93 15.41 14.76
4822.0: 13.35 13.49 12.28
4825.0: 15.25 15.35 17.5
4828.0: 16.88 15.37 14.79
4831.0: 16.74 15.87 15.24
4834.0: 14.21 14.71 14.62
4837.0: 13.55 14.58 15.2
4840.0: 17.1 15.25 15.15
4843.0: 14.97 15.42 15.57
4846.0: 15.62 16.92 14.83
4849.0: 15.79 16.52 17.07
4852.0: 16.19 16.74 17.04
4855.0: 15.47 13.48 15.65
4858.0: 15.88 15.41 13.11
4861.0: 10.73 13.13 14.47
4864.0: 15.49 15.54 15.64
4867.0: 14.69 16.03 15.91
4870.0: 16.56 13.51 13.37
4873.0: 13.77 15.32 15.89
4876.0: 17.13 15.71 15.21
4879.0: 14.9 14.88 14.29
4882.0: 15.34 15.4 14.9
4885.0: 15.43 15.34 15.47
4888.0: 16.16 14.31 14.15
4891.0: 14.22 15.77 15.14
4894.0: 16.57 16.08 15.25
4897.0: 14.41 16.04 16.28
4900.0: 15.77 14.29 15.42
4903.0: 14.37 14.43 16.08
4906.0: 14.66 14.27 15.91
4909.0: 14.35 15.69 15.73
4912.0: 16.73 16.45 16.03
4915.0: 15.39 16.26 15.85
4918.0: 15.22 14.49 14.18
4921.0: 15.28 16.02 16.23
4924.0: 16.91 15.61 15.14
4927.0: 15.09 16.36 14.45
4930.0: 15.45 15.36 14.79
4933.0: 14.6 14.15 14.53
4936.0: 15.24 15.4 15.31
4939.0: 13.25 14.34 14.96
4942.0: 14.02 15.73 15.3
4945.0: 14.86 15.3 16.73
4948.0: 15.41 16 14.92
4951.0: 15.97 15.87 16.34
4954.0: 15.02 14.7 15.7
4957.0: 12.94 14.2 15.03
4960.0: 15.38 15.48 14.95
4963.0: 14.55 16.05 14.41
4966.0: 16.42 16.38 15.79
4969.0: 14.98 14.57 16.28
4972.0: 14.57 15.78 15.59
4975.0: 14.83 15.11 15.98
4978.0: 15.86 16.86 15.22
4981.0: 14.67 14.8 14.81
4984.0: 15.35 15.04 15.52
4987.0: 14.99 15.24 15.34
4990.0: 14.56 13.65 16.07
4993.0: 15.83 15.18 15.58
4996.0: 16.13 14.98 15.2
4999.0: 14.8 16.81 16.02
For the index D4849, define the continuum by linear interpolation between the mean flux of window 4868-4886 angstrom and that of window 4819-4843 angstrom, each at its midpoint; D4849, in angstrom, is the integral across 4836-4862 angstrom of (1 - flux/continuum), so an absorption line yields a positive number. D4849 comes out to -0.3 angstrom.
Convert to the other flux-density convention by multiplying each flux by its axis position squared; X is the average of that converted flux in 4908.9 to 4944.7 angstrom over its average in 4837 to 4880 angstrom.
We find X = 1.03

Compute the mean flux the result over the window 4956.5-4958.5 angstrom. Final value 13.6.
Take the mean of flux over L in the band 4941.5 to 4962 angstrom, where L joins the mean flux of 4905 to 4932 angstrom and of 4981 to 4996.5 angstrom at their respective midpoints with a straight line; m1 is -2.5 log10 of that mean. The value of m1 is 0.01 mag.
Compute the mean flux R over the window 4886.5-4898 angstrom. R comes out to 15.3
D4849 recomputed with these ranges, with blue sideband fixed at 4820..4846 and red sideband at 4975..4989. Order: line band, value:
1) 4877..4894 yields 0.1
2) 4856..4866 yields 0.5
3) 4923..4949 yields 0.1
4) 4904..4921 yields -0.2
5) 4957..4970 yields 0.1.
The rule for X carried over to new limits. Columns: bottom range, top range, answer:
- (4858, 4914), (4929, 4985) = 1.03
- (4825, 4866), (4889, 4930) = 1.03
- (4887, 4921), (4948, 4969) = 1.02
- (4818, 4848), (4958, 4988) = 1.07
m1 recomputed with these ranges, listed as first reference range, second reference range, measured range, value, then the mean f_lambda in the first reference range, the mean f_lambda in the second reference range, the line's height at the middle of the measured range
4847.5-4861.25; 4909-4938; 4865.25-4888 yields 0.01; 15.4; 15.4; 15.4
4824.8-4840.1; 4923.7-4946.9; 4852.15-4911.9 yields 0.01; 15.4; 15.1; 15.2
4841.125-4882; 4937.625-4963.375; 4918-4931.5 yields -0.02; 15.2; 15.1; 15.1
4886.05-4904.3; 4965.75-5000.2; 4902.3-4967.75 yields 0.00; 15.2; 15.4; 15.3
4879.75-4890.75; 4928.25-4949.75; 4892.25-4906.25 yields -0.02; 15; 15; 15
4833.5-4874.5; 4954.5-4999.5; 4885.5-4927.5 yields -0.02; 15.1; 15.2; 15.2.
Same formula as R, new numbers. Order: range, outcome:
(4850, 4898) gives 15.2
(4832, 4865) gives 15.2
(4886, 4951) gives 15.3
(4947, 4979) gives 15.4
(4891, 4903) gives 15.4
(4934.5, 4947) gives 14.9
